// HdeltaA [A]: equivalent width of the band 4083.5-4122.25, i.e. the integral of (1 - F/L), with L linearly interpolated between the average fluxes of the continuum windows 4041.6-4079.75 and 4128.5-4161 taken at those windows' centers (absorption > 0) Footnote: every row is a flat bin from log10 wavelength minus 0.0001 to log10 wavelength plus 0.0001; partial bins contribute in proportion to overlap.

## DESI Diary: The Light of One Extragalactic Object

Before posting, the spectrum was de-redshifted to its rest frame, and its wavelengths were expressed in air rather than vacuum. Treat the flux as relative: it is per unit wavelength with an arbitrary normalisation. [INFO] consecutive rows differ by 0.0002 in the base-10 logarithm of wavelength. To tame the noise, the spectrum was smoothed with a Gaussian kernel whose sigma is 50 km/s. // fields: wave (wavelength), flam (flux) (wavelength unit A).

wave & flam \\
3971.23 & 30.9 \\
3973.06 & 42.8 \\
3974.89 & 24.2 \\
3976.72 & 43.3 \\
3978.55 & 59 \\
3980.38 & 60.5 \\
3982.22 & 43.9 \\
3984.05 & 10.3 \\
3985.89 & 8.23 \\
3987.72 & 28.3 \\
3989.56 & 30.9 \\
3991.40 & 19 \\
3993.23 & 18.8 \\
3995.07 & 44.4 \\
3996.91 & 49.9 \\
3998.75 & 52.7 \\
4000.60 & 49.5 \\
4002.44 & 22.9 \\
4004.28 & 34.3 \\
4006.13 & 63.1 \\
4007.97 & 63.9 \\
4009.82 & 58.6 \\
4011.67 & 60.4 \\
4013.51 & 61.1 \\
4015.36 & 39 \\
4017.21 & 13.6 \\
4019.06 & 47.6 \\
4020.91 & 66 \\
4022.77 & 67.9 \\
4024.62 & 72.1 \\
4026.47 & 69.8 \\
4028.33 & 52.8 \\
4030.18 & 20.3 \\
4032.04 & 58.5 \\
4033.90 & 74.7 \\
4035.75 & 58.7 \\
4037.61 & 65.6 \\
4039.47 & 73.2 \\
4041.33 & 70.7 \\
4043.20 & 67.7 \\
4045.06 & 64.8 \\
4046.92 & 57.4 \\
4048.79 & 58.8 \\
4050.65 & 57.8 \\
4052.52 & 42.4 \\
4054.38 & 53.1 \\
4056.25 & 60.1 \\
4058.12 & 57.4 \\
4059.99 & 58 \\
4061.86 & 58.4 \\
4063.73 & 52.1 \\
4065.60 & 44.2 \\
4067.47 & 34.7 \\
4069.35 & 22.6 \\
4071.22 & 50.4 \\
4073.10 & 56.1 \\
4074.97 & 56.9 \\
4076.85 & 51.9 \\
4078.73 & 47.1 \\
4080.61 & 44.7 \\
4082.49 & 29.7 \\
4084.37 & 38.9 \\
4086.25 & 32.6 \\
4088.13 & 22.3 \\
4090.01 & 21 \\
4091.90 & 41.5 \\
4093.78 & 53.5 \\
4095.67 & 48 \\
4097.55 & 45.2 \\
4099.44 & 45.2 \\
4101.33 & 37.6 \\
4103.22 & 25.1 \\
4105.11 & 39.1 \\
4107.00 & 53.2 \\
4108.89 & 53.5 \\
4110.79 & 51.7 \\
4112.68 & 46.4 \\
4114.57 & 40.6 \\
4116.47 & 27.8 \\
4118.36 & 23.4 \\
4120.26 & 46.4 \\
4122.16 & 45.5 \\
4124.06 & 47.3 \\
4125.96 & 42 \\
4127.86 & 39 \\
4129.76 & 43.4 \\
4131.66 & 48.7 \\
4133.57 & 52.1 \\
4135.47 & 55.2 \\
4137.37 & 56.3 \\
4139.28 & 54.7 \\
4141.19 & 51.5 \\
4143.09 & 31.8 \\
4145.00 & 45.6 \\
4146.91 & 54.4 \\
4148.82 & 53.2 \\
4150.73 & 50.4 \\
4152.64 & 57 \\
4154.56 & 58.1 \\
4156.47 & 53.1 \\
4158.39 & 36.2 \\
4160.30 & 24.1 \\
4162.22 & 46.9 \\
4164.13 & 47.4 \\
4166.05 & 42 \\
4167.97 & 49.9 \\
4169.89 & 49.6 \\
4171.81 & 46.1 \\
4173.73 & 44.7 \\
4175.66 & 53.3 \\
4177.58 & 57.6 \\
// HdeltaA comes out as 8.3 A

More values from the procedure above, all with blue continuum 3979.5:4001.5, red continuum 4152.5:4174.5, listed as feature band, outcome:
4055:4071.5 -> -3.9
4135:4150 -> -1.9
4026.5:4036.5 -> -4.6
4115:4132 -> 1.3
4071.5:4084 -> -2.2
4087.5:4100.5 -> 0.5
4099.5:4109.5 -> 0.1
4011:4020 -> -1.9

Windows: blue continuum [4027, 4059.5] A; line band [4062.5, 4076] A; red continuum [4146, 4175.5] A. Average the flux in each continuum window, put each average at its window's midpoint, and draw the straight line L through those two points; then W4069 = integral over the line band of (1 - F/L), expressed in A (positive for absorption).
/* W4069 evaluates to 2.5 A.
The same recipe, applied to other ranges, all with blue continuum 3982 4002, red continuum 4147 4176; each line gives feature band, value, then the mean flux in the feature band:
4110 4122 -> 1.01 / 39.6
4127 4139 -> -1.23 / 49.5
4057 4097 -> -4.52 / 44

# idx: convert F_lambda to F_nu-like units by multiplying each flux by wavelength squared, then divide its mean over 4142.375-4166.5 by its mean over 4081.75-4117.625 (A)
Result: 1.2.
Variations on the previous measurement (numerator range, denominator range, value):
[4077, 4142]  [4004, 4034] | 0.83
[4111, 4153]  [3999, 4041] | 0.89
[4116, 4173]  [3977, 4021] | 1.19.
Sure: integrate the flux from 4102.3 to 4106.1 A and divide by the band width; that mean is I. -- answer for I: 32.4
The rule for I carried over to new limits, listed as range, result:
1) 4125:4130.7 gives 41.5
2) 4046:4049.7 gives 58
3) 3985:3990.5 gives 22.5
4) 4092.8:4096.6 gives 50.7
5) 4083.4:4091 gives 28.8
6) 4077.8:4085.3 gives 40.1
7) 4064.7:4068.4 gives 39.4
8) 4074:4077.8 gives 54.4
